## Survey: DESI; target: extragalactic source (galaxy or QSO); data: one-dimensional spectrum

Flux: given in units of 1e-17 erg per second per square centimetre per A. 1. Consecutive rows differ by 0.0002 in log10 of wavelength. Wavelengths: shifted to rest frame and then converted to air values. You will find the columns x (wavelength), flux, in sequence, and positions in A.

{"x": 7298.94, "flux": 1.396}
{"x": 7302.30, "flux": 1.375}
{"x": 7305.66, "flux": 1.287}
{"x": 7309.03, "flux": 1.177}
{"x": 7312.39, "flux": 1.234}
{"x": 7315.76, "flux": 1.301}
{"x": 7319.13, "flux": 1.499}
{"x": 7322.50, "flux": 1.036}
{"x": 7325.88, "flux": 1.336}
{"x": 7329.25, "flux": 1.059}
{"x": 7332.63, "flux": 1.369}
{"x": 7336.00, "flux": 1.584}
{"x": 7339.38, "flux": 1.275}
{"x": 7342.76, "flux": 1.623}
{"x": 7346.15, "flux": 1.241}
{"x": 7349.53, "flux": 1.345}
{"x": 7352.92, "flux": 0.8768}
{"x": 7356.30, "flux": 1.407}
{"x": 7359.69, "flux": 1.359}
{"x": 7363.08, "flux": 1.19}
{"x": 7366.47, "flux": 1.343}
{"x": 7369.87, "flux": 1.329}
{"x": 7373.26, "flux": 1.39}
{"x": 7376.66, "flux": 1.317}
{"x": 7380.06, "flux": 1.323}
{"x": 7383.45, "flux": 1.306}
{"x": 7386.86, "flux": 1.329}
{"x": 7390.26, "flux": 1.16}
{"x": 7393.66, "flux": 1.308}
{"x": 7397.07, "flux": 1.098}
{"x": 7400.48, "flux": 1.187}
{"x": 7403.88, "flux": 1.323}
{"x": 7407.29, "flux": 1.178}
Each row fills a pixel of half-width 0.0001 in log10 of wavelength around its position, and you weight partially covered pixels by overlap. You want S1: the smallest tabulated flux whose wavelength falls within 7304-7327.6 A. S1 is 1.036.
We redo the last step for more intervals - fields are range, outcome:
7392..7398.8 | 1.098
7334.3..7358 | 0.8768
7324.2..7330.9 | 1.059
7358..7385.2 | 1.19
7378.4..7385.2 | 1.306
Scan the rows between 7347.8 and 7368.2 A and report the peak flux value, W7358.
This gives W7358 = 1.407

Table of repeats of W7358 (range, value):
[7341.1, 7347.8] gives 1.623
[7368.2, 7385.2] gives 1.39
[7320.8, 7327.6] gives 1.336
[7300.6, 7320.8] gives 1.499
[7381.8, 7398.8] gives 1.329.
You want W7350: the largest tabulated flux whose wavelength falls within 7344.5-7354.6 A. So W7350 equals 1.345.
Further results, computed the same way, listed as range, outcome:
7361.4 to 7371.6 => 1.343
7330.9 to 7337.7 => 1.584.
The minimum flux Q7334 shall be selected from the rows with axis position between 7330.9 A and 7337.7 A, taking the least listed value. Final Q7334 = 1.369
